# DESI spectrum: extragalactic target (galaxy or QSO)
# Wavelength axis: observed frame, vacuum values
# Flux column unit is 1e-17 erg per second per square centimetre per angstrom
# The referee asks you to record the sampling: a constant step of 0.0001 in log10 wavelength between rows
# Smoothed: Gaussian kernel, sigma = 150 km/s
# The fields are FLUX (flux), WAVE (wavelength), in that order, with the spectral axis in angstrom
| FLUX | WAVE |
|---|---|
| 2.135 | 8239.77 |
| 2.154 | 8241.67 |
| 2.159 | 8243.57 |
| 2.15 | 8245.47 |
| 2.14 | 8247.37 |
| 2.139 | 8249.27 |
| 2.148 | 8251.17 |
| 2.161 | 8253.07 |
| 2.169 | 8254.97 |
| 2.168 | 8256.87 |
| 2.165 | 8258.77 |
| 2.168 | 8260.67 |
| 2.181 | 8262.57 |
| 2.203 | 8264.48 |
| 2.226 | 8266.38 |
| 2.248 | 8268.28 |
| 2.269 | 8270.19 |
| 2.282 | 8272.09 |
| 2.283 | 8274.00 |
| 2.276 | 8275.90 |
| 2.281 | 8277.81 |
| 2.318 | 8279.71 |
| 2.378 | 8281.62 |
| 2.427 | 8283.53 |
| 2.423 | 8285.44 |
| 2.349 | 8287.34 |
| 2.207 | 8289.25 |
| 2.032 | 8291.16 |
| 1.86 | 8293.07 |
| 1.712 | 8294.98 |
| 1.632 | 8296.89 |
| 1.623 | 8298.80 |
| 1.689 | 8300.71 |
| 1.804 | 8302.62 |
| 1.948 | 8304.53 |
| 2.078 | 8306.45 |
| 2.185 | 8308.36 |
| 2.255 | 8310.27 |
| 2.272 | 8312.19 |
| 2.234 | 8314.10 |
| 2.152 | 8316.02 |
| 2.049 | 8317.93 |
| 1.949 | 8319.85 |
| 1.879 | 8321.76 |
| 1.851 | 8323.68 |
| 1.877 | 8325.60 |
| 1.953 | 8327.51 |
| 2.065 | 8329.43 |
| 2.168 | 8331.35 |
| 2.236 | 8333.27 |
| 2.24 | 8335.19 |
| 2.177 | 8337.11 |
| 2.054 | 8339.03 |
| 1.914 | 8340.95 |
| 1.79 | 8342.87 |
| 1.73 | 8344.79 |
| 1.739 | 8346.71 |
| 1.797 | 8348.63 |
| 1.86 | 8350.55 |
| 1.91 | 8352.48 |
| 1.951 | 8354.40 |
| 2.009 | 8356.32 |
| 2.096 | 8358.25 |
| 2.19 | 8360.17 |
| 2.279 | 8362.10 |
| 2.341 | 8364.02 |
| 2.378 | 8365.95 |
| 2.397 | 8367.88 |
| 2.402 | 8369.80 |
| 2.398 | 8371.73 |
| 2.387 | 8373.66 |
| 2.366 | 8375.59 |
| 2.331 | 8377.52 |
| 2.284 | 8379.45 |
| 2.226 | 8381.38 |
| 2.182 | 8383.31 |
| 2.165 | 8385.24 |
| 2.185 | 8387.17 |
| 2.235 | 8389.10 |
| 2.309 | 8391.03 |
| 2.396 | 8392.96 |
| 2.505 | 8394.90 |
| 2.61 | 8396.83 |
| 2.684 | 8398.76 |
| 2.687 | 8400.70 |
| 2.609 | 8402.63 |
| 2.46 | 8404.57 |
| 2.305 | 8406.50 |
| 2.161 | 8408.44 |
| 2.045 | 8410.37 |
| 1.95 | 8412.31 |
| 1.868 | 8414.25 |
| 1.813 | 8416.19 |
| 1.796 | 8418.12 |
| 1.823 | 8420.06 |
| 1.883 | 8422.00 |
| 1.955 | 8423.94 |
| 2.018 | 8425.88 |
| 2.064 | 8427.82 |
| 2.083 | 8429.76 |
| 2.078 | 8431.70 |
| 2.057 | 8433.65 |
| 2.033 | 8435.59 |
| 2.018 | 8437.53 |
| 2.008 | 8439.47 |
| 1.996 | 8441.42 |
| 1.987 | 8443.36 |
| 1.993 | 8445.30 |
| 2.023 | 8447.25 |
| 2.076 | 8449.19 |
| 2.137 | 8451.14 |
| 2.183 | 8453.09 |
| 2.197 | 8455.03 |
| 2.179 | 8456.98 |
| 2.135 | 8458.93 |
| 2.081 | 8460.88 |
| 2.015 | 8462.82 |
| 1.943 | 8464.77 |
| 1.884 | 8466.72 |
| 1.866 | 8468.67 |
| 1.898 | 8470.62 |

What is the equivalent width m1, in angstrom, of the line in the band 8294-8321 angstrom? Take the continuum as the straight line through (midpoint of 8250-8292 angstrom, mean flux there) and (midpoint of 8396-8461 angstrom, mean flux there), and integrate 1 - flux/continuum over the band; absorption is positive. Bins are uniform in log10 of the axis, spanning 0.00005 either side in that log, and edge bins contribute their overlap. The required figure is 3.0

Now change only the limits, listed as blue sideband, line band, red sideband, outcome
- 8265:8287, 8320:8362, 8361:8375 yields 6.59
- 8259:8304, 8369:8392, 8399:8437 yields -1.99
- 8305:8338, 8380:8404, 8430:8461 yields -3.66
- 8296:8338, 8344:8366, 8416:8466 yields 0.07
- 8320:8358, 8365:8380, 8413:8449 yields -3.09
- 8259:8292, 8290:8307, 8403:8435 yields 3.13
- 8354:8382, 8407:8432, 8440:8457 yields 2.11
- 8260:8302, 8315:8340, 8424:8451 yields 0.66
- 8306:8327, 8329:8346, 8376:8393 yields 0.71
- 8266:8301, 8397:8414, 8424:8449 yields -2.50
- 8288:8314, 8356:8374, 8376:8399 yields -0.46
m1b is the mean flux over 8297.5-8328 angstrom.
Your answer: 1.98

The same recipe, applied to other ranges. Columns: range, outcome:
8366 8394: 2.31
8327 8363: 2.01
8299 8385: 2.09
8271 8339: 2.09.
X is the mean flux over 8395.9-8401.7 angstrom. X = 2.66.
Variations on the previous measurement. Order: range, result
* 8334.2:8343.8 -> 2.04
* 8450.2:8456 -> 2.17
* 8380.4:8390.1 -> 2.2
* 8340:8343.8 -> 1.85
